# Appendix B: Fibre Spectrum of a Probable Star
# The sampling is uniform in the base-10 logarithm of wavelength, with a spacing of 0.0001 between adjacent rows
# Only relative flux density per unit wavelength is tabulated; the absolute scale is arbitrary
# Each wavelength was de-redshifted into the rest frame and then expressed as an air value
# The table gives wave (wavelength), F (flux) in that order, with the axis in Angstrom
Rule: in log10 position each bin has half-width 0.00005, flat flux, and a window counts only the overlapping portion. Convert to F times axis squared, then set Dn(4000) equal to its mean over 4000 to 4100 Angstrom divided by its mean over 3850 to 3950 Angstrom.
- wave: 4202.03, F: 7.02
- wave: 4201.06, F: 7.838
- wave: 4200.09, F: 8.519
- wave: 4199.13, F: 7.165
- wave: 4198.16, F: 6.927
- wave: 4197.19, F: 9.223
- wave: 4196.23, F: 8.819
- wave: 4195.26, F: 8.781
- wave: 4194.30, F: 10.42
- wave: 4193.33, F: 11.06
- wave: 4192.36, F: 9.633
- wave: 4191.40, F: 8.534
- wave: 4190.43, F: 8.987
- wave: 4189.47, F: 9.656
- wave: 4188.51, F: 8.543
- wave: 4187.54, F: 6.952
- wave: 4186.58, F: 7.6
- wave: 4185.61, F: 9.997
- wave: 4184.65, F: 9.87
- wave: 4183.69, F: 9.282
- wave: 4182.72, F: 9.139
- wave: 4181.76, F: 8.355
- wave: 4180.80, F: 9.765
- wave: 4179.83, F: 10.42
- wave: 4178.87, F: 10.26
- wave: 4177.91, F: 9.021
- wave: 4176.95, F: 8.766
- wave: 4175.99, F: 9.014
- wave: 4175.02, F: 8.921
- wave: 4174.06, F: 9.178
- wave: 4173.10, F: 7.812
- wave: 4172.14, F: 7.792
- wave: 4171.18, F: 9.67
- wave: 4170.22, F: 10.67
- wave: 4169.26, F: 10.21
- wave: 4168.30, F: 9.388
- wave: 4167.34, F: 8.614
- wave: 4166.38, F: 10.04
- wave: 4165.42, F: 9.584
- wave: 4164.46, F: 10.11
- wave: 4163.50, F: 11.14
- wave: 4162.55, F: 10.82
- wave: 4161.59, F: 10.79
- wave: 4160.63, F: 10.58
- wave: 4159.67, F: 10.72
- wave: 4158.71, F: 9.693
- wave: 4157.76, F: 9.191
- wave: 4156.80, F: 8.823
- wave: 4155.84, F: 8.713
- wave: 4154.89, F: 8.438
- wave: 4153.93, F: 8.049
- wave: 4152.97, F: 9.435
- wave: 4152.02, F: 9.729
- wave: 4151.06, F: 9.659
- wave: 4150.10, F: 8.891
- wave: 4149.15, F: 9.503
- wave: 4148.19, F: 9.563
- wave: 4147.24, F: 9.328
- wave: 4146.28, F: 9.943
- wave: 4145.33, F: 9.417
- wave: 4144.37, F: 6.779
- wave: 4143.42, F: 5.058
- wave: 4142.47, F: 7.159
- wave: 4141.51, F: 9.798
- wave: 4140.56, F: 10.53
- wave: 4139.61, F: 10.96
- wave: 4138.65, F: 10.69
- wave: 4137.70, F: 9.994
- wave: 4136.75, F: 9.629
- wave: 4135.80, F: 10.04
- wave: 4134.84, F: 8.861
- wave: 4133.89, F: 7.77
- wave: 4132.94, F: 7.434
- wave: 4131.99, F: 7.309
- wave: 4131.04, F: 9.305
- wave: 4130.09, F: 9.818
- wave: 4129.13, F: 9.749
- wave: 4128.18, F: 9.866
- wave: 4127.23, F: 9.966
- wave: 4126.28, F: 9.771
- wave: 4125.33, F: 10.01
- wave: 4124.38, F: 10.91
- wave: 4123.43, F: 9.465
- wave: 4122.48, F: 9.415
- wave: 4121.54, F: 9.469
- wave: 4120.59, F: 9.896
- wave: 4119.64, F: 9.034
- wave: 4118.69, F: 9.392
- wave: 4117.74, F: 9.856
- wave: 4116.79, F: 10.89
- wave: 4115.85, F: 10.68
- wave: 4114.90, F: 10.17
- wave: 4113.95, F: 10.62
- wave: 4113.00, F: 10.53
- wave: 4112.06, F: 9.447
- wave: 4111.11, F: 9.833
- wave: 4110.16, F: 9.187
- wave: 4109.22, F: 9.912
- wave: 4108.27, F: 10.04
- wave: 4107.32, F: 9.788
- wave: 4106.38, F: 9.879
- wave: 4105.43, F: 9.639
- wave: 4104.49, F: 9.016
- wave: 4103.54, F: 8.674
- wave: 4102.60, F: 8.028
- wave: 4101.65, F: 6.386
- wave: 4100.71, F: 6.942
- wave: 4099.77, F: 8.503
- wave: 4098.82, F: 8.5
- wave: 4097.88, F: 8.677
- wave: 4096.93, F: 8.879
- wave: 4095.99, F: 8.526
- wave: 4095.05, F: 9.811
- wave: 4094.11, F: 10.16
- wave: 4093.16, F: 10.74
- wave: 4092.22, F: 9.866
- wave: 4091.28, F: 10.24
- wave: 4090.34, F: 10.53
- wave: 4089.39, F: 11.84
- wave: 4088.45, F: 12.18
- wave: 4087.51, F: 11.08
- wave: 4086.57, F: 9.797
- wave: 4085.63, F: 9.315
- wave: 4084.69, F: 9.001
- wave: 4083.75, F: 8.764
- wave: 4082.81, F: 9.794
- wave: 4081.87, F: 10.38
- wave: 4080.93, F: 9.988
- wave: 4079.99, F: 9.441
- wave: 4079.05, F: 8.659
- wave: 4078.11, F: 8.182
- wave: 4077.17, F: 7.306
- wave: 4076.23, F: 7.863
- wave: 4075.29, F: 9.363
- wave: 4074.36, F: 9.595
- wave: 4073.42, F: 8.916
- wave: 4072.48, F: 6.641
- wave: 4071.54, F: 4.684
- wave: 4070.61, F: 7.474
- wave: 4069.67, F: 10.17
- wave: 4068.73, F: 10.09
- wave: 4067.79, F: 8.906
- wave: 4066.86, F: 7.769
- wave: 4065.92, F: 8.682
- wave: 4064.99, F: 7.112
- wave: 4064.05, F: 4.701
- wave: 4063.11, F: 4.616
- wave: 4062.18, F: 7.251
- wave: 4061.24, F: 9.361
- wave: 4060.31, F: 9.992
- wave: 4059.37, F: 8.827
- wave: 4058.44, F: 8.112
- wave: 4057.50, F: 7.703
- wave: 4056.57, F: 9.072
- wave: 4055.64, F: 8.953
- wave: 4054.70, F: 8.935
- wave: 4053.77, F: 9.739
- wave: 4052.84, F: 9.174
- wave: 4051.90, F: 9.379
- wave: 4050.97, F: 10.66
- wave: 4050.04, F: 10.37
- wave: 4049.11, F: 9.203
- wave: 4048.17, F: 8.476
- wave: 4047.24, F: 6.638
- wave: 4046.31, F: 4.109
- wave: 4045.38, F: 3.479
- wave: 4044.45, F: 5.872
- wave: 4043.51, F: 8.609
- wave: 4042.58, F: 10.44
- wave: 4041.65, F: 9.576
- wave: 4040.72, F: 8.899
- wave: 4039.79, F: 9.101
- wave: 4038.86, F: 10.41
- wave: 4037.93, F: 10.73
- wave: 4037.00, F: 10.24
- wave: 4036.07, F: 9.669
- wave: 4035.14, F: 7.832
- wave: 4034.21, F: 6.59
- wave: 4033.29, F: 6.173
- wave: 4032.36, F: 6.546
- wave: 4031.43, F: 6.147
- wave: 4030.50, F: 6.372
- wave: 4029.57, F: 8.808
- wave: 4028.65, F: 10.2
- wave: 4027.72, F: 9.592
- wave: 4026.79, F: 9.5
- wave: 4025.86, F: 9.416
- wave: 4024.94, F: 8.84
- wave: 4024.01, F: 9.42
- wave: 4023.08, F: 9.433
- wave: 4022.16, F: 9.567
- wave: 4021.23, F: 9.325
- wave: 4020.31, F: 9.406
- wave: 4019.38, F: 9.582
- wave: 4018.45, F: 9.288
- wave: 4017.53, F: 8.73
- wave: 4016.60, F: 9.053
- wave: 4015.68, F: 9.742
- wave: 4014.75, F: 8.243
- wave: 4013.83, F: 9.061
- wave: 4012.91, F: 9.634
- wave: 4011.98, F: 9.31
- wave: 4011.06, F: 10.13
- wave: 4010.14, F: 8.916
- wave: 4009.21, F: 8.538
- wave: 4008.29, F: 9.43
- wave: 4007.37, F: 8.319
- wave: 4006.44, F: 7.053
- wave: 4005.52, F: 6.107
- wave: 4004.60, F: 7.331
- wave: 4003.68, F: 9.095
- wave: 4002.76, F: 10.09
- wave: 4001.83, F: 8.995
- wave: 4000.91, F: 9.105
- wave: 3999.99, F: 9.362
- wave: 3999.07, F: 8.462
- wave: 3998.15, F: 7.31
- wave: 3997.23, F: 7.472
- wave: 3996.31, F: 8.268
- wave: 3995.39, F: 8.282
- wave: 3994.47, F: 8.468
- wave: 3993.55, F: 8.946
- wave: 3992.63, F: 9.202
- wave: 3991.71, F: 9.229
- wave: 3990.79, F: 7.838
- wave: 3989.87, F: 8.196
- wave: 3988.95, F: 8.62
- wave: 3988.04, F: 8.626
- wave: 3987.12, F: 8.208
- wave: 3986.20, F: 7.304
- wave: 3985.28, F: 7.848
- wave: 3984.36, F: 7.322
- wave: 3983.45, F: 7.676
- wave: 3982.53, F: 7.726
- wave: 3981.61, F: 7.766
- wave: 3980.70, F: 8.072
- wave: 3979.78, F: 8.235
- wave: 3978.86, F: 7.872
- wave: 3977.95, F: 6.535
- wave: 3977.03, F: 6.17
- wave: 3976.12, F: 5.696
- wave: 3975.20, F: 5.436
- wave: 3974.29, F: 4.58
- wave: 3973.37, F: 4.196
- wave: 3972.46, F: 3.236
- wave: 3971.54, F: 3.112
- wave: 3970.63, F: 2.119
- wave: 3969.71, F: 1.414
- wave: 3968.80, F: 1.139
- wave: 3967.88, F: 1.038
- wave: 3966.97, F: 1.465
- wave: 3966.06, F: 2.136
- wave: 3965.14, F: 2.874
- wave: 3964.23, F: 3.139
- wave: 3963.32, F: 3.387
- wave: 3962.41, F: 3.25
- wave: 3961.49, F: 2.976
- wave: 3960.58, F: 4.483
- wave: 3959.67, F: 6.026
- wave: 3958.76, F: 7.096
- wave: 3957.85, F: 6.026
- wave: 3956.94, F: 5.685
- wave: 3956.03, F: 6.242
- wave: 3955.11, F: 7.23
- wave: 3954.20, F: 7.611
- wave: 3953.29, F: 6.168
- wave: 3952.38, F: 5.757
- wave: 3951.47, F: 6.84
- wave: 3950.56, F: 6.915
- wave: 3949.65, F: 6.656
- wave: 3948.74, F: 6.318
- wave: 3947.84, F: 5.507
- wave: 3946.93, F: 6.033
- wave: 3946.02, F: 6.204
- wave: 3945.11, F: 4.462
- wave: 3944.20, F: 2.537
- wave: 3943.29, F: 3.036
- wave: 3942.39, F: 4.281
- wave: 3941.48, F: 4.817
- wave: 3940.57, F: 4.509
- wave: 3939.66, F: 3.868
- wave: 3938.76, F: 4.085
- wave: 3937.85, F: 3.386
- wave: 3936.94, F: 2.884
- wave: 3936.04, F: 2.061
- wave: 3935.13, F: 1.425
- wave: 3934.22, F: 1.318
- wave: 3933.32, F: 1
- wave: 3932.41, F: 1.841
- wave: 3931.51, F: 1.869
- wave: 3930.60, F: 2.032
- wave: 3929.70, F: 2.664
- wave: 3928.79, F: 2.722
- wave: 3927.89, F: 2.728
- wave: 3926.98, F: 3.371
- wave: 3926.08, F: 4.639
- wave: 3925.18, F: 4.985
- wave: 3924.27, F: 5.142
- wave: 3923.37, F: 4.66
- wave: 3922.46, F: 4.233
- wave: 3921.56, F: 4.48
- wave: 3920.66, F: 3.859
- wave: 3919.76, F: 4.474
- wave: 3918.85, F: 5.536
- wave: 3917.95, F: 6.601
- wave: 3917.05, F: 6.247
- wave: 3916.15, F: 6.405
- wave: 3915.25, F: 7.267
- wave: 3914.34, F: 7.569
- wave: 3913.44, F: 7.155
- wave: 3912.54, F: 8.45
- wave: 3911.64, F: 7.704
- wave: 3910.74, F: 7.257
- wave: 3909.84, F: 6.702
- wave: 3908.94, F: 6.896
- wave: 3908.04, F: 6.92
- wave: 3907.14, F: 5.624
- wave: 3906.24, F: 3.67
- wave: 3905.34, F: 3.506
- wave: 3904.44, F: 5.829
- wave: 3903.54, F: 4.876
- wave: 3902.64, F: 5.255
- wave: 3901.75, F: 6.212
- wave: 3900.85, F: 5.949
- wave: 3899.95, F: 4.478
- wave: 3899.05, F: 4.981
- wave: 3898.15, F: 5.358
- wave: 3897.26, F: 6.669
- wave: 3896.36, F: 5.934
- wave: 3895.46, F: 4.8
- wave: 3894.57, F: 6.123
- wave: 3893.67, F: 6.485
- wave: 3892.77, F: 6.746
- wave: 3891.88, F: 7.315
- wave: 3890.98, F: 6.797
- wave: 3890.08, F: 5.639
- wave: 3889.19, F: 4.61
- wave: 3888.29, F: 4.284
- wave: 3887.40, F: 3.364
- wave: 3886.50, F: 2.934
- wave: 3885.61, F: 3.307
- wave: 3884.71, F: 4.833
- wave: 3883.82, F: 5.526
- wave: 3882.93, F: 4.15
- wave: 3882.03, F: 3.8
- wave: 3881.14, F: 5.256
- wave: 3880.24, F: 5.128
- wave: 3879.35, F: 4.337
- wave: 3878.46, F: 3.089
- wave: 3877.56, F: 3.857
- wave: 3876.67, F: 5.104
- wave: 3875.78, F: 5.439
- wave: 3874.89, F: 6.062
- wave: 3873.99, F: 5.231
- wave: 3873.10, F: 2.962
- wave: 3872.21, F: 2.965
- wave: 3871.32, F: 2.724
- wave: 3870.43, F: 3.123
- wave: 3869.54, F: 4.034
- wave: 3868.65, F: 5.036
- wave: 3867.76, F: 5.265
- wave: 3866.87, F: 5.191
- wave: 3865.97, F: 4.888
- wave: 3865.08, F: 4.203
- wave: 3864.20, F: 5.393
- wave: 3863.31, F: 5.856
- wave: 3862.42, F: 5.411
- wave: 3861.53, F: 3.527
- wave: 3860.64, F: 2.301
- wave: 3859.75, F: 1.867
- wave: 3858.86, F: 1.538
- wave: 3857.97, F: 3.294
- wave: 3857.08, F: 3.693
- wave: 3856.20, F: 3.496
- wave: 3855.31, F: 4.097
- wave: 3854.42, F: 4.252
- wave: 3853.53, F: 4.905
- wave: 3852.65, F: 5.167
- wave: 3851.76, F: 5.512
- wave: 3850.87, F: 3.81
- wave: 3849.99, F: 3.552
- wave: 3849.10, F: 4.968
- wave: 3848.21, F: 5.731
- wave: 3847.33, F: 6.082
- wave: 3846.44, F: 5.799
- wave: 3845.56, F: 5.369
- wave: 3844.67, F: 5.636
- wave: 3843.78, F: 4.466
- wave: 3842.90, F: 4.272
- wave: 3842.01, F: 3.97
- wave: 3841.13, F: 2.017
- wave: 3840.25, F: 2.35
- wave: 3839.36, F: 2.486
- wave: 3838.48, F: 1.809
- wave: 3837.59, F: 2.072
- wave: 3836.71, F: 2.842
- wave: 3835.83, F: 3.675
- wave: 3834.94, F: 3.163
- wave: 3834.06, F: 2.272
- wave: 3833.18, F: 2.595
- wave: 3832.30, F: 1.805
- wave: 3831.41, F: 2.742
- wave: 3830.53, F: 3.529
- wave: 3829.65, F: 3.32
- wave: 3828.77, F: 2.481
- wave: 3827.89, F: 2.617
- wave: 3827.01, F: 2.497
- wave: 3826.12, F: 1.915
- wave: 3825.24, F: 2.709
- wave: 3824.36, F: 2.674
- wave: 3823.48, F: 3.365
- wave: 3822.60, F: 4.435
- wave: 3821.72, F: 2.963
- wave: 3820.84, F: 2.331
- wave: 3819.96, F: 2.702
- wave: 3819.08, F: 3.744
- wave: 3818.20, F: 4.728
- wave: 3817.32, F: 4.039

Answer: 2.04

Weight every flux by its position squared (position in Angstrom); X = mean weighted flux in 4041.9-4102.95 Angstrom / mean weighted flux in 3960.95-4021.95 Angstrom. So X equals 1.27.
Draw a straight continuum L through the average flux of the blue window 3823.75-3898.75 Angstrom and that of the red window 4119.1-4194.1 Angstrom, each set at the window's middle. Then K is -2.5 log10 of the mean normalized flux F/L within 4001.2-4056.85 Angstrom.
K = -0.22 mag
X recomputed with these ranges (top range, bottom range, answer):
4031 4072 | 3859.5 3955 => 1.83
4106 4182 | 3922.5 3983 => 2.36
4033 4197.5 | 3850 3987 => 2.09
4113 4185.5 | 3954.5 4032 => 1.41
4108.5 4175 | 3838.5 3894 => 2.47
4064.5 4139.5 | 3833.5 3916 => 2.20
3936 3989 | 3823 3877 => 1.45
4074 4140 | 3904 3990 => 2.03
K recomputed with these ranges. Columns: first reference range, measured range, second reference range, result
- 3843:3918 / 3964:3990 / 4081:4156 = 0.26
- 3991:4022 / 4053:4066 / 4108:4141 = 0.14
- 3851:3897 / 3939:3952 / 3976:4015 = 0.30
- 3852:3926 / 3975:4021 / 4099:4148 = -0.19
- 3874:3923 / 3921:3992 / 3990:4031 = 0.44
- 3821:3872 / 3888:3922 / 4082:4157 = -0.20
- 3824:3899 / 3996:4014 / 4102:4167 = -0.23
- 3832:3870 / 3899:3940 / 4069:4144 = 0.14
